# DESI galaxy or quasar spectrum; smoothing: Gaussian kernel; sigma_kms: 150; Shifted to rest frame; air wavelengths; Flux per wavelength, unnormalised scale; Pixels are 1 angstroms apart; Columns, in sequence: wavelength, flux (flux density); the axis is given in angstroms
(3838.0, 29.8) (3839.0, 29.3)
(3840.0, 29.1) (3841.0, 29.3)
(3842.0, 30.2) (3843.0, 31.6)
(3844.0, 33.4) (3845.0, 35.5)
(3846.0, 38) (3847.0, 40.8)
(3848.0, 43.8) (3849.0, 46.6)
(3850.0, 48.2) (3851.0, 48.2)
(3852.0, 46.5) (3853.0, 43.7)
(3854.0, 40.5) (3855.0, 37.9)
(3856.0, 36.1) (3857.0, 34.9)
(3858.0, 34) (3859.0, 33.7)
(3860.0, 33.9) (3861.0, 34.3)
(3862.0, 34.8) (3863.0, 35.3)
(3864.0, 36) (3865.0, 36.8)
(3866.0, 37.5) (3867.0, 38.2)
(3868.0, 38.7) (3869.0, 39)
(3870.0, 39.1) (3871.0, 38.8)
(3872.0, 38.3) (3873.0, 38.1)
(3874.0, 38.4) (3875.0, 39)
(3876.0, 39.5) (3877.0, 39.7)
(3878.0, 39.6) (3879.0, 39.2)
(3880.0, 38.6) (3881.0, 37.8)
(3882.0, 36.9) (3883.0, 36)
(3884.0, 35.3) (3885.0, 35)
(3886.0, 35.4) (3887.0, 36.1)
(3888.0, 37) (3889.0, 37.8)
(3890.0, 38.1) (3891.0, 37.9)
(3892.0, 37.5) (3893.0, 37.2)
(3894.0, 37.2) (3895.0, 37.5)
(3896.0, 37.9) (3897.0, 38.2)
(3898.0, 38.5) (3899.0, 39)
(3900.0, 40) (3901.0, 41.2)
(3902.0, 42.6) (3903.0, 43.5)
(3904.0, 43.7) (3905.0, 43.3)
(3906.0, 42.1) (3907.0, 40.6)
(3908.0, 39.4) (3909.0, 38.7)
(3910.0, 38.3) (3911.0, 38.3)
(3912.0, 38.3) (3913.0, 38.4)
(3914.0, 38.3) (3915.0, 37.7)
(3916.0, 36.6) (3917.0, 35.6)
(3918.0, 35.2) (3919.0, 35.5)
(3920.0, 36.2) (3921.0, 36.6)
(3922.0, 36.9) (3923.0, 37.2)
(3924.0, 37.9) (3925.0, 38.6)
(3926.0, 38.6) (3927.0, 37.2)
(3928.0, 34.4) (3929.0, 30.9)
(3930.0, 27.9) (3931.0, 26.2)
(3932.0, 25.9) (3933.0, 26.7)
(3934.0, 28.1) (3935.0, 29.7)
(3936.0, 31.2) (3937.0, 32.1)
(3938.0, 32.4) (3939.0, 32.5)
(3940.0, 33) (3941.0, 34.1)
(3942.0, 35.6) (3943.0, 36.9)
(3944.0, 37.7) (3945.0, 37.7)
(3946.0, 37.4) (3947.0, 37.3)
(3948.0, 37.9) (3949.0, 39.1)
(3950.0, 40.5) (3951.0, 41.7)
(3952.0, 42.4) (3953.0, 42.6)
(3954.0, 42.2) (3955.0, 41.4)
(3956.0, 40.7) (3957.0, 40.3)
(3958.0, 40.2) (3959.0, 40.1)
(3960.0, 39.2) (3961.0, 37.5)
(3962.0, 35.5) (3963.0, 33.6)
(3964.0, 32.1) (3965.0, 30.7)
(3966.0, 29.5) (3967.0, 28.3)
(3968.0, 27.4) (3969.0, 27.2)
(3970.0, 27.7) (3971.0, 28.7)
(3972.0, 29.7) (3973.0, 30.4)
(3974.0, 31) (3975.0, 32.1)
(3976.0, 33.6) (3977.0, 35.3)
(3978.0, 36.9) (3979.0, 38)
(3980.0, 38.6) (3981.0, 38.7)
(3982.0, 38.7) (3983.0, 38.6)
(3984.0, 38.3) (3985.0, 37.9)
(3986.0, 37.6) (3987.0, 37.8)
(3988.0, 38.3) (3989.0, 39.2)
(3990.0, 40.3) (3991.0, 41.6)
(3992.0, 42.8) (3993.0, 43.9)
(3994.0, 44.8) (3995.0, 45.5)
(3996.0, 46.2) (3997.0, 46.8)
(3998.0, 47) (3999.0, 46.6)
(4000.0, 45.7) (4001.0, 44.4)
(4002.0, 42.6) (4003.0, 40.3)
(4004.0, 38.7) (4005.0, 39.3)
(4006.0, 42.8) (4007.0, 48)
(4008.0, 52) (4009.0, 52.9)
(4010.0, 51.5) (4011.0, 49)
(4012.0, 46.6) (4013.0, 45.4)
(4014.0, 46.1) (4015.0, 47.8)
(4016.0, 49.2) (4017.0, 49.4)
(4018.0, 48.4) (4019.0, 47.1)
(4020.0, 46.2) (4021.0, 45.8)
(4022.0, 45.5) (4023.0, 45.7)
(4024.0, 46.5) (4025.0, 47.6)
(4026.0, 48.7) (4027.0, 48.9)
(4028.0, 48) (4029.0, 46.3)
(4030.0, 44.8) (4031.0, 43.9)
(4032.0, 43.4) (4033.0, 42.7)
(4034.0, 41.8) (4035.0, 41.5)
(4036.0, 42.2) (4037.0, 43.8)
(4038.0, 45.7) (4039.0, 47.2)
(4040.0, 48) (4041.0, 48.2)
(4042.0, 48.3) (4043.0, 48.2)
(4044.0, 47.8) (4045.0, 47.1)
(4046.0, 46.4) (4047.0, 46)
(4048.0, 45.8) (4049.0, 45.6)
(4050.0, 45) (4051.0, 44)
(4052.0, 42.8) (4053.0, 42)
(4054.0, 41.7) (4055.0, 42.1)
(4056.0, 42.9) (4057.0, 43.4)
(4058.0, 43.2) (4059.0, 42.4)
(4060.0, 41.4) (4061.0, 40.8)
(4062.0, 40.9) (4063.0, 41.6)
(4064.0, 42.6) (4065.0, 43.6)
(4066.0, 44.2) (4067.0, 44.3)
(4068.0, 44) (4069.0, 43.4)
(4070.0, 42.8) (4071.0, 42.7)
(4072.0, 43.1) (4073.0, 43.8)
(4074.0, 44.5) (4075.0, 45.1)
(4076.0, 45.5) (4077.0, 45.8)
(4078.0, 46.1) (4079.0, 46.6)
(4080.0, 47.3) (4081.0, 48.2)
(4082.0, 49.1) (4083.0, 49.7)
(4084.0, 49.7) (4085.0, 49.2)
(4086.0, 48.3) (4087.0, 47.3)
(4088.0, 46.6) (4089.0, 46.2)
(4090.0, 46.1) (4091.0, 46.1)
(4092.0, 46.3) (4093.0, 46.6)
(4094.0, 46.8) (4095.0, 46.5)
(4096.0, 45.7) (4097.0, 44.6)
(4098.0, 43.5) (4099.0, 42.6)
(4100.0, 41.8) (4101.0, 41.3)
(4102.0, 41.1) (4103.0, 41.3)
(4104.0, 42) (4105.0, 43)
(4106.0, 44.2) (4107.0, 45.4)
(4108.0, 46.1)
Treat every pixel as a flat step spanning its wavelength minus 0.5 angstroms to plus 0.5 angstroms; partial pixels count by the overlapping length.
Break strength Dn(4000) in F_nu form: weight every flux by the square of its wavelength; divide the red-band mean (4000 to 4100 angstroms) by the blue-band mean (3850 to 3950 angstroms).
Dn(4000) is 1.32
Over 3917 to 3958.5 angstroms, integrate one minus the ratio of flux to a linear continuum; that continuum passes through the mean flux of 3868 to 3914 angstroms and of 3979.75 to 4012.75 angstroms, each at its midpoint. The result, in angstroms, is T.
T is 5.0 angstroms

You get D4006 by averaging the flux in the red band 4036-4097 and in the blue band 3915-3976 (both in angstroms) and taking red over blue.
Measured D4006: 1.3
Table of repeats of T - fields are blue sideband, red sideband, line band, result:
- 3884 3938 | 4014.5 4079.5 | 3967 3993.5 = 3.4 angstroms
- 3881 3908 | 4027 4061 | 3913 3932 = 2.2 angstroms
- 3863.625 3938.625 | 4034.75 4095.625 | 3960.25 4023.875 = 1.8 angstroms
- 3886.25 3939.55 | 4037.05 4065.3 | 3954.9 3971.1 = 2.2 angstroms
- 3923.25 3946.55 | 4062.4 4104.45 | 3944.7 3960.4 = -2.5 angstroms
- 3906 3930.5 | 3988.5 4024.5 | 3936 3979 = 5.7 angstroms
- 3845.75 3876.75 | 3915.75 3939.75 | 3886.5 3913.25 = -2.7 angstroms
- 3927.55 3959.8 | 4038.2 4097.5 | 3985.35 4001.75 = -1.5 angstroms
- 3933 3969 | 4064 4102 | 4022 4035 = -1.3 angstroms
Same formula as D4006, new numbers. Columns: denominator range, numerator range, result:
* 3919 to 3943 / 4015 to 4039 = 1.38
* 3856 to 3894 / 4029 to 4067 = 1.19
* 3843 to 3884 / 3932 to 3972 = 0.91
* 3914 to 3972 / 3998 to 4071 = 1.29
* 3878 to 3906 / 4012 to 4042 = 1.20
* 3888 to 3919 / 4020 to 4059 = 1.16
